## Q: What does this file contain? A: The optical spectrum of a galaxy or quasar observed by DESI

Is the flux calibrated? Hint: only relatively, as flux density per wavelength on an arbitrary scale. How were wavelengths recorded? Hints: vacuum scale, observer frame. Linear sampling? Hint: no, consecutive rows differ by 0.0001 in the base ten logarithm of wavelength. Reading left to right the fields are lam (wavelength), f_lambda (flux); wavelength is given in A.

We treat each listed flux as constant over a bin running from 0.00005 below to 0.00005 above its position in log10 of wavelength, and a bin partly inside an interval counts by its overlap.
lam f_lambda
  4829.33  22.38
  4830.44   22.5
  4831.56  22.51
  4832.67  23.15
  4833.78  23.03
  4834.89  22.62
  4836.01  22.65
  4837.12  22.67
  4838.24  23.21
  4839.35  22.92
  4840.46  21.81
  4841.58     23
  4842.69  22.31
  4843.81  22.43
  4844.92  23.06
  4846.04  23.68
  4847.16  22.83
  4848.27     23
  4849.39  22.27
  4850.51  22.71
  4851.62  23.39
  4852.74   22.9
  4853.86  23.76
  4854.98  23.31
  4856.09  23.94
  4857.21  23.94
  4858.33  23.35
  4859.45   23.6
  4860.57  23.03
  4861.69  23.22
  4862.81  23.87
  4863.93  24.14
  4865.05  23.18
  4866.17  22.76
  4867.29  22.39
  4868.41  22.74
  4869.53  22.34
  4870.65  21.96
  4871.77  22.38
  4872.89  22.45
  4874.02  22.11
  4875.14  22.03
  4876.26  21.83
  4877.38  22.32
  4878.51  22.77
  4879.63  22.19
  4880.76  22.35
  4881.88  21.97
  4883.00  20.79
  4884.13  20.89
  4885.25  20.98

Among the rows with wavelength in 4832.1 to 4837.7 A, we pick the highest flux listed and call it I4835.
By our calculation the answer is 23.15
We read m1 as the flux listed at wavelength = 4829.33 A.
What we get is 22.38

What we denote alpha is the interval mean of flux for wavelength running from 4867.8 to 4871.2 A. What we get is 22.4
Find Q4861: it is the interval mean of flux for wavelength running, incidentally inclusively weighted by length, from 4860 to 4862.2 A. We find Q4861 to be 23.1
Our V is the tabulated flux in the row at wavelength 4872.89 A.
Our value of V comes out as 22.45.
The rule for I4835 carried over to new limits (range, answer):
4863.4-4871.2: 24.14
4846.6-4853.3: 23.39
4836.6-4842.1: 23.21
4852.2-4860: 23.94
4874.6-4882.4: 22.77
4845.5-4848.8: 23.68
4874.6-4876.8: 22.03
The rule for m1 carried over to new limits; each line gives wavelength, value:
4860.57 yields 23.03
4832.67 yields 23.15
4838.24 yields 23.21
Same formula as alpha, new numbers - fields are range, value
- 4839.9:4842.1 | 22.4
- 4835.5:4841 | 22.7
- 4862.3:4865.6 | 23.7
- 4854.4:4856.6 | 23.7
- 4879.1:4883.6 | 21.8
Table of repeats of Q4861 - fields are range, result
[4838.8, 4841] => 22.4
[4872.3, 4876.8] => 22.1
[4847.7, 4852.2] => 22.9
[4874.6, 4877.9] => 22.1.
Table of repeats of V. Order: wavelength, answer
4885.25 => 20.98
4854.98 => 23.31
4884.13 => 20.89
